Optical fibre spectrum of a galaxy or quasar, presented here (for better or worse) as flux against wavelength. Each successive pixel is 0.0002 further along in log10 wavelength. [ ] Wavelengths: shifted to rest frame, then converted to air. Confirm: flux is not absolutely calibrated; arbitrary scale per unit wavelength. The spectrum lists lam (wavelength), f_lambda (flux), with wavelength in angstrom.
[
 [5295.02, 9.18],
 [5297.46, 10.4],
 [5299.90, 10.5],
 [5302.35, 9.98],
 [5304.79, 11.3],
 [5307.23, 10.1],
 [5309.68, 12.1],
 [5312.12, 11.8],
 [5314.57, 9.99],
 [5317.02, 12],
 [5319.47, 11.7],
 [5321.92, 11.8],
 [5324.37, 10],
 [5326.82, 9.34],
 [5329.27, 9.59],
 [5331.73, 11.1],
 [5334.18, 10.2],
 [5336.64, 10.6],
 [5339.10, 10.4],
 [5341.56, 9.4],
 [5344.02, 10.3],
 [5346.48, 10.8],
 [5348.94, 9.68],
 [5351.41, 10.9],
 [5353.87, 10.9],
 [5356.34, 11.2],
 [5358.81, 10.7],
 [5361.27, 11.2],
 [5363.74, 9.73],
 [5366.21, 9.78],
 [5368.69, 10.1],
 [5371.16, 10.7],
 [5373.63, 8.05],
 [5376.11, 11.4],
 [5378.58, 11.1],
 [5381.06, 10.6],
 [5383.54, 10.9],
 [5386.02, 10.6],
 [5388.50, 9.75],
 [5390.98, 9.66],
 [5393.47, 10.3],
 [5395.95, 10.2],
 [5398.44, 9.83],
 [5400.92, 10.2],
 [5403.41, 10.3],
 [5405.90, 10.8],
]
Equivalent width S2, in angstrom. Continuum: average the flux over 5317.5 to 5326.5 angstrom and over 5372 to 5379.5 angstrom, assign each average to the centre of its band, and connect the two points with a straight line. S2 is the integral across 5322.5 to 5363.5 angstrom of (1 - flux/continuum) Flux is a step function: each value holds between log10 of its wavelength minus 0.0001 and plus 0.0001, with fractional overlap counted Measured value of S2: 1.16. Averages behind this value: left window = 11.1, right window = 10.2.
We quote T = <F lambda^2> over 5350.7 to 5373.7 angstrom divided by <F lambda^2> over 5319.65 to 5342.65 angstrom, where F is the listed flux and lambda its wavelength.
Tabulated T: 1.02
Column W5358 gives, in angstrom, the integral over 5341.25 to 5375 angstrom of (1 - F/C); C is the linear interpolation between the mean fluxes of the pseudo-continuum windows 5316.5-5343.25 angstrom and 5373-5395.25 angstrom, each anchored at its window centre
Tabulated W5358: 0.5 angstrom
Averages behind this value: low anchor 10.5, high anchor 10.3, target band 10.3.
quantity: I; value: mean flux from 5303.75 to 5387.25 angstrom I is 10.6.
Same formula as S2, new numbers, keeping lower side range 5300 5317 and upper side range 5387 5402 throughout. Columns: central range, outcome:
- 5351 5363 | -0.6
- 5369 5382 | -0.2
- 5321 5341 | 0.7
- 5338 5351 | 0.5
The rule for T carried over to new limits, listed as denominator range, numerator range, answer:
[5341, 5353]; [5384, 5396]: 1.00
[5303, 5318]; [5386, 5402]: 0.93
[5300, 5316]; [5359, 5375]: 0.94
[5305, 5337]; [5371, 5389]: 0.98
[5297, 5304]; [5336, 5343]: 0.99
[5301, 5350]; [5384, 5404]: 0.98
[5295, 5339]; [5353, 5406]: 0.99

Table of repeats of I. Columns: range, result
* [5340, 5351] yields 10.1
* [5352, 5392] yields 10.4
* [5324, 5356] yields 10.3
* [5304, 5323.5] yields 11.3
